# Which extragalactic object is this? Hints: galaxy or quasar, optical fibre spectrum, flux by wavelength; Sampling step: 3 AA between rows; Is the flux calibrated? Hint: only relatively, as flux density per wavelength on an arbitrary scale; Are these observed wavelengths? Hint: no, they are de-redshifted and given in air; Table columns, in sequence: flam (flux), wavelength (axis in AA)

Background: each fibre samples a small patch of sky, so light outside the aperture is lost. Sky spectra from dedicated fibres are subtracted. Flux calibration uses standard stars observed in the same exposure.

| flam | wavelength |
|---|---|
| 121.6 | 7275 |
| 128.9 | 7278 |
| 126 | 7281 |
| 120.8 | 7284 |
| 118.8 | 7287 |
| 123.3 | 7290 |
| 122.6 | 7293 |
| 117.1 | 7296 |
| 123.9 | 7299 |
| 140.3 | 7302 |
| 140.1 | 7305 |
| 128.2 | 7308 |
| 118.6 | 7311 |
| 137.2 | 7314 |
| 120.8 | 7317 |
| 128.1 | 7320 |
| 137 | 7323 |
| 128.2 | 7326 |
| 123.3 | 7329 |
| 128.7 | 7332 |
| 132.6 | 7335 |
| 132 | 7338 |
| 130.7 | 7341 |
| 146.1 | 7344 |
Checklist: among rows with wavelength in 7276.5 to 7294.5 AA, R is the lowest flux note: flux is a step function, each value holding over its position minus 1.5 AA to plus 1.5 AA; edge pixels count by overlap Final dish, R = 118.8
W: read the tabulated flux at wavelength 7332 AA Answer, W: 128.7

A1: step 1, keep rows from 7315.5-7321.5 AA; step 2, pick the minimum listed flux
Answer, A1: 120.8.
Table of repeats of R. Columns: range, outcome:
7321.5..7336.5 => 123.3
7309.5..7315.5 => 118.6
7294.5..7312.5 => 117.1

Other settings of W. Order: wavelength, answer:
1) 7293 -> 122.6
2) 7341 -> 130.7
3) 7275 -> 121.6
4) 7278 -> 128.9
